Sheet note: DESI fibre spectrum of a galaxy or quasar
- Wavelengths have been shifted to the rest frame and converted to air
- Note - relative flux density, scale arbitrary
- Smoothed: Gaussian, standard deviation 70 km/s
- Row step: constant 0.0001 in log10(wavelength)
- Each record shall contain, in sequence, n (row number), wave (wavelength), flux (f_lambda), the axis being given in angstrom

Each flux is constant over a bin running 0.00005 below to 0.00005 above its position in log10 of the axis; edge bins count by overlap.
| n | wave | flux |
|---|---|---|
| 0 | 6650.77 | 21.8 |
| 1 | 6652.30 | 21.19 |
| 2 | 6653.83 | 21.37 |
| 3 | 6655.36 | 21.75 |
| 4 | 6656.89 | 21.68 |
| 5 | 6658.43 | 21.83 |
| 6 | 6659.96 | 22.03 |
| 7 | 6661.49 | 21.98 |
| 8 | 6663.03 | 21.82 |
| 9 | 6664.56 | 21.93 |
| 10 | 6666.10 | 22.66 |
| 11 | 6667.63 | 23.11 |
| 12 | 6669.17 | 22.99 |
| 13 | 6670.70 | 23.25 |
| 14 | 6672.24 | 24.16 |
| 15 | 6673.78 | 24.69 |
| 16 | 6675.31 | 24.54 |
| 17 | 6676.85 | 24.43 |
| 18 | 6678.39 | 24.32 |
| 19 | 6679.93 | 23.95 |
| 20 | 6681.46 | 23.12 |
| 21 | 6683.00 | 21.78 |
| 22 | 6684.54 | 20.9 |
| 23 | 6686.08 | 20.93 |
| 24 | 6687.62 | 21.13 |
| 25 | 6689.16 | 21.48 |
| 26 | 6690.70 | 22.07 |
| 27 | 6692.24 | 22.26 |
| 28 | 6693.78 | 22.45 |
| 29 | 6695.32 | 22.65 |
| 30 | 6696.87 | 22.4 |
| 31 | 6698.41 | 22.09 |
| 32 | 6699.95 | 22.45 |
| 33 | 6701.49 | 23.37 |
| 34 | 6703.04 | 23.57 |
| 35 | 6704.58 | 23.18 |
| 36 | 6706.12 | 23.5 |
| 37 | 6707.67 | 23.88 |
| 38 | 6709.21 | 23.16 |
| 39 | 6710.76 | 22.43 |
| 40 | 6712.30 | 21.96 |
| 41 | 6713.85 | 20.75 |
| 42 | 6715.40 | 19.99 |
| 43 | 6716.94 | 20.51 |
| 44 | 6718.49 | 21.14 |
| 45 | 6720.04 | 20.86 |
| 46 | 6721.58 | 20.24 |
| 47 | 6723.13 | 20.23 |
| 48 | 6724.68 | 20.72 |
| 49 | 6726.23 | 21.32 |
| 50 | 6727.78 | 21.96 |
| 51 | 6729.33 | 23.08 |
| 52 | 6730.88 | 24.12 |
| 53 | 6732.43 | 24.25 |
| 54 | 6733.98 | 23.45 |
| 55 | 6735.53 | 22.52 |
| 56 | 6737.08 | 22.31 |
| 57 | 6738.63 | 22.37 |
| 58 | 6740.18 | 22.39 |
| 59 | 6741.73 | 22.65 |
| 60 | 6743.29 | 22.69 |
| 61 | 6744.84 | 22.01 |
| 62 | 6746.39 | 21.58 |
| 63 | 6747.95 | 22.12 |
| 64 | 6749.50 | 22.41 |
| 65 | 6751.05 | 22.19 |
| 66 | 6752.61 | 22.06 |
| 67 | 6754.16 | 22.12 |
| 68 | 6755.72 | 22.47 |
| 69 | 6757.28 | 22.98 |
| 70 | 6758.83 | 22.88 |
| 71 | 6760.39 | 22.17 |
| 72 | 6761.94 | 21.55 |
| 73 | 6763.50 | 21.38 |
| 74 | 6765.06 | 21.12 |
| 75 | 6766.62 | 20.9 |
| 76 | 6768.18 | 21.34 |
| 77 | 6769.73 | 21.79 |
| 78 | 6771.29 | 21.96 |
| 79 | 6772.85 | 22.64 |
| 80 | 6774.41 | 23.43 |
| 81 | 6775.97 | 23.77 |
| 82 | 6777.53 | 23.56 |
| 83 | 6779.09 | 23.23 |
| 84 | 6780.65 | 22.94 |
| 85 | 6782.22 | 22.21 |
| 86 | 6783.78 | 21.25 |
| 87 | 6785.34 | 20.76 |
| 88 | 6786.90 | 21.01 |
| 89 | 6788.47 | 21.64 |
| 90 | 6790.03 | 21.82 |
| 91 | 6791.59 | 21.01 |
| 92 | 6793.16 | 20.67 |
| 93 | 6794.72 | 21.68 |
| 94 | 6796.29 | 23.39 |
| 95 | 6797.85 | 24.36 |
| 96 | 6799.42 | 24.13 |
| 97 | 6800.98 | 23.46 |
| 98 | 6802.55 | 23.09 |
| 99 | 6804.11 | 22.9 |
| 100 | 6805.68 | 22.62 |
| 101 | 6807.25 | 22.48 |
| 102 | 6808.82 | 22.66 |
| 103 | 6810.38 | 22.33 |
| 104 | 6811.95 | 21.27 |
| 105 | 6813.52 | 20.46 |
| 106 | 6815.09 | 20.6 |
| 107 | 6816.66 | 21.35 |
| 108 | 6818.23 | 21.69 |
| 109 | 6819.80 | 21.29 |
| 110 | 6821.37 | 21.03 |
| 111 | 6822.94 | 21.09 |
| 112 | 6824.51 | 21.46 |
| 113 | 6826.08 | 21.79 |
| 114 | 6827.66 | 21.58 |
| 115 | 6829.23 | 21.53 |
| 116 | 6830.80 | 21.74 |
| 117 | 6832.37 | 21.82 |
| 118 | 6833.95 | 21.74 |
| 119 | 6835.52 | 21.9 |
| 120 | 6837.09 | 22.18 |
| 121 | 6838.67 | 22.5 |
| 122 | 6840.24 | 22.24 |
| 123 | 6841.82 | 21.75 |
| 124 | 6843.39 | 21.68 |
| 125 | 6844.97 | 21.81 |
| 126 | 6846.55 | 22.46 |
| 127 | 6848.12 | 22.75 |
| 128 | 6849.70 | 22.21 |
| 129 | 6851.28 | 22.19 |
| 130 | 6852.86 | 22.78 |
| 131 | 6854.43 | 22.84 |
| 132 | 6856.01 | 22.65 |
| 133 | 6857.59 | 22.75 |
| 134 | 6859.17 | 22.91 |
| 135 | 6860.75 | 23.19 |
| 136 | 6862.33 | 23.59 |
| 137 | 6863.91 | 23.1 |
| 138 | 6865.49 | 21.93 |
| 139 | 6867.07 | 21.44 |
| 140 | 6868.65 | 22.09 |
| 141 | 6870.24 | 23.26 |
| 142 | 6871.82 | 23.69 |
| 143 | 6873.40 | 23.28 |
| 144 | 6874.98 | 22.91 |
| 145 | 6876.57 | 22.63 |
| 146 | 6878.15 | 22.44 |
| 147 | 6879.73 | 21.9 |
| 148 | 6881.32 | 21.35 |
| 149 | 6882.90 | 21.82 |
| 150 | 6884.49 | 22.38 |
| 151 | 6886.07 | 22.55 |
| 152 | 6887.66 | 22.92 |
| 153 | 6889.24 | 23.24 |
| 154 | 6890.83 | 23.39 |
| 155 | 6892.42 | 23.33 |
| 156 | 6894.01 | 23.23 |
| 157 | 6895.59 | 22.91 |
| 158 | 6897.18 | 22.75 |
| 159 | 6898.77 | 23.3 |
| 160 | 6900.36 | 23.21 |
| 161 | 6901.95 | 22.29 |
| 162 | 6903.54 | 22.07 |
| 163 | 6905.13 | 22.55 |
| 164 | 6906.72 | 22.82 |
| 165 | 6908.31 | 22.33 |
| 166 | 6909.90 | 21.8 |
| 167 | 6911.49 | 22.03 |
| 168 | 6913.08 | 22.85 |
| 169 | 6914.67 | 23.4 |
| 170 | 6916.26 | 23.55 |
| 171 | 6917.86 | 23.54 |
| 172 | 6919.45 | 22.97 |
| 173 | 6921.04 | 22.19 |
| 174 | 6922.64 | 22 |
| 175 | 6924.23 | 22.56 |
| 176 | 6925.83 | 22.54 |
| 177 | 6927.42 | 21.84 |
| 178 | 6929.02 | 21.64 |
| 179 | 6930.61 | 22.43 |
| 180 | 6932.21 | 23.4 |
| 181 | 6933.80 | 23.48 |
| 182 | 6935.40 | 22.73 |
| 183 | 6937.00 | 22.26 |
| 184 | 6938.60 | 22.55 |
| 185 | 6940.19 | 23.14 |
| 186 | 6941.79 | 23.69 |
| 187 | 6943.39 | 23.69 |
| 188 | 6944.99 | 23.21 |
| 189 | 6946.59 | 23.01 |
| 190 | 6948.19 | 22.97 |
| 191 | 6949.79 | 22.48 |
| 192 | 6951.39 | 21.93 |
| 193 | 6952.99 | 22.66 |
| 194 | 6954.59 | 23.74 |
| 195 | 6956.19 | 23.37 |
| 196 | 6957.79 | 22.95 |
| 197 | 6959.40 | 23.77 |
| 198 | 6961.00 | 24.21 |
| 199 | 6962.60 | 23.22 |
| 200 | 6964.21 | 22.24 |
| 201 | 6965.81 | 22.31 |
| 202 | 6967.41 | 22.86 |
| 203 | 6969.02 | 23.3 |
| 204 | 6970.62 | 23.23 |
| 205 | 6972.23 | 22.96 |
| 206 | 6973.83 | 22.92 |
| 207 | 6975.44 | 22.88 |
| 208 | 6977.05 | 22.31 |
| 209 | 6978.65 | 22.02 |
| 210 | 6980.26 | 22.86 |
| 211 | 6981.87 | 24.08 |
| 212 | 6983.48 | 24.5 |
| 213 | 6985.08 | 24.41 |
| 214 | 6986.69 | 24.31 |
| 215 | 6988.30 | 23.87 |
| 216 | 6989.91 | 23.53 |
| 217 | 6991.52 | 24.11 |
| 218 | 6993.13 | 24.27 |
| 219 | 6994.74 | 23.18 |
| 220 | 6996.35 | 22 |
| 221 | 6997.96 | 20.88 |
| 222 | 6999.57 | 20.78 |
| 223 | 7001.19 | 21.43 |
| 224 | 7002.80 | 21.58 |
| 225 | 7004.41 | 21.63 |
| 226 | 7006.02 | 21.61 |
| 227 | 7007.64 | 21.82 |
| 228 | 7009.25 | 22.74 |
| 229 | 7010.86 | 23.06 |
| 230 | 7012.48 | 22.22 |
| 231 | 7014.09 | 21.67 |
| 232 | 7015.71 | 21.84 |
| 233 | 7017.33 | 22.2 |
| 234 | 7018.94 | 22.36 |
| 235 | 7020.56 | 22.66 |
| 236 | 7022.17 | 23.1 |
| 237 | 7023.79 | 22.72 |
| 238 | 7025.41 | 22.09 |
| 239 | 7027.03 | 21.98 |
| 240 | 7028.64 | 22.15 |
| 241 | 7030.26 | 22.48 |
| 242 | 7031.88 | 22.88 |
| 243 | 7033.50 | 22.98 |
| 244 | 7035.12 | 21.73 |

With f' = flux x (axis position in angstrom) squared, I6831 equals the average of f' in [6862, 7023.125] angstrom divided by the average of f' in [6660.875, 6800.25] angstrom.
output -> 1.1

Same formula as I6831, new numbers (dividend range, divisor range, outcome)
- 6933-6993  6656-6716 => 1.11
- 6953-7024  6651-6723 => 1.12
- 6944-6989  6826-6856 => 1.09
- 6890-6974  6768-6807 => 1.06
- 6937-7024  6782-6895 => 1.07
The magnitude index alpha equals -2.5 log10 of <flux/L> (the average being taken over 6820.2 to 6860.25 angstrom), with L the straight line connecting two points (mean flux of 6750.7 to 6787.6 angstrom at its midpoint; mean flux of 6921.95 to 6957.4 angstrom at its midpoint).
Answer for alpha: 0.02 mag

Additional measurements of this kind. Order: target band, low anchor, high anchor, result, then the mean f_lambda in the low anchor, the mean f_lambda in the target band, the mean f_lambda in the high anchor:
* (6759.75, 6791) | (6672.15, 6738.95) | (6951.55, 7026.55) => 0.02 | 22.4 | 22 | 22.8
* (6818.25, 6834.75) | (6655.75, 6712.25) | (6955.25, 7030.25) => 0.06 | 22.7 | 21.5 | 22.7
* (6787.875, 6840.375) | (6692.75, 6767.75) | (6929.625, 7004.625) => 0.02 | 22.2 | 22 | 23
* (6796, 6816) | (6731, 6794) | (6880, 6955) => -0.01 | 22.2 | 22.6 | 22.7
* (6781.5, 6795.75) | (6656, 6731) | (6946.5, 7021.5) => 0.05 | 22.3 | 21.4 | 22.8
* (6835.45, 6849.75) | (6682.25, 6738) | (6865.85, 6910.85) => 0.02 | 22.1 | 22.2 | 22.6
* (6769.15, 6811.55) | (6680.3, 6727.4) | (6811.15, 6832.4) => -0.05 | 21.9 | 22.5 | 21.3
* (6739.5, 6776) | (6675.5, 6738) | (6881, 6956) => 0.01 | 22.3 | 22.2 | 22.8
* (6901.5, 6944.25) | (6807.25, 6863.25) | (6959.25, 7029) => -0.01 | 22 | 22.7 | 22.7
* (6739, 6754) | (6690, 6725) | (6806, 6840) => -0.02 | 22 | 22.2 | 21.7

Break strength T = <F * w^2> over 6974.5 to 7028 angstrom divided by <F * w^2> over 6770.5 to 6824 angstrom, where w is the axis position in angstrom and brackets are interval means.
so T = 1.08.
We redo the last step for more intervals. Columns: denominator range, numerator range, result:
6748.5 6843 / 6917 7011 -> 1.09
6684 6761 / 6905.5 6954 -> 1.09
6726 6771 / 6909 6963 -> 1.08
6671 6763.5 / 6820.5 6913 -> 1.05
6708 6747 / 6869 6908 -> 1.09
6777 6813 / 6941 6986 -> 1.09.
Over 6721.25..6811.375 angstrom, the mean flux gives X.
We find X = 22.3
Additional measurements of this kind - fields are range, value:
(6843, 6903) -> 22.7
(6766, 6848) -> 22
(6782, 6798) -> 21.7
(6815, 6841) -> 21.6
